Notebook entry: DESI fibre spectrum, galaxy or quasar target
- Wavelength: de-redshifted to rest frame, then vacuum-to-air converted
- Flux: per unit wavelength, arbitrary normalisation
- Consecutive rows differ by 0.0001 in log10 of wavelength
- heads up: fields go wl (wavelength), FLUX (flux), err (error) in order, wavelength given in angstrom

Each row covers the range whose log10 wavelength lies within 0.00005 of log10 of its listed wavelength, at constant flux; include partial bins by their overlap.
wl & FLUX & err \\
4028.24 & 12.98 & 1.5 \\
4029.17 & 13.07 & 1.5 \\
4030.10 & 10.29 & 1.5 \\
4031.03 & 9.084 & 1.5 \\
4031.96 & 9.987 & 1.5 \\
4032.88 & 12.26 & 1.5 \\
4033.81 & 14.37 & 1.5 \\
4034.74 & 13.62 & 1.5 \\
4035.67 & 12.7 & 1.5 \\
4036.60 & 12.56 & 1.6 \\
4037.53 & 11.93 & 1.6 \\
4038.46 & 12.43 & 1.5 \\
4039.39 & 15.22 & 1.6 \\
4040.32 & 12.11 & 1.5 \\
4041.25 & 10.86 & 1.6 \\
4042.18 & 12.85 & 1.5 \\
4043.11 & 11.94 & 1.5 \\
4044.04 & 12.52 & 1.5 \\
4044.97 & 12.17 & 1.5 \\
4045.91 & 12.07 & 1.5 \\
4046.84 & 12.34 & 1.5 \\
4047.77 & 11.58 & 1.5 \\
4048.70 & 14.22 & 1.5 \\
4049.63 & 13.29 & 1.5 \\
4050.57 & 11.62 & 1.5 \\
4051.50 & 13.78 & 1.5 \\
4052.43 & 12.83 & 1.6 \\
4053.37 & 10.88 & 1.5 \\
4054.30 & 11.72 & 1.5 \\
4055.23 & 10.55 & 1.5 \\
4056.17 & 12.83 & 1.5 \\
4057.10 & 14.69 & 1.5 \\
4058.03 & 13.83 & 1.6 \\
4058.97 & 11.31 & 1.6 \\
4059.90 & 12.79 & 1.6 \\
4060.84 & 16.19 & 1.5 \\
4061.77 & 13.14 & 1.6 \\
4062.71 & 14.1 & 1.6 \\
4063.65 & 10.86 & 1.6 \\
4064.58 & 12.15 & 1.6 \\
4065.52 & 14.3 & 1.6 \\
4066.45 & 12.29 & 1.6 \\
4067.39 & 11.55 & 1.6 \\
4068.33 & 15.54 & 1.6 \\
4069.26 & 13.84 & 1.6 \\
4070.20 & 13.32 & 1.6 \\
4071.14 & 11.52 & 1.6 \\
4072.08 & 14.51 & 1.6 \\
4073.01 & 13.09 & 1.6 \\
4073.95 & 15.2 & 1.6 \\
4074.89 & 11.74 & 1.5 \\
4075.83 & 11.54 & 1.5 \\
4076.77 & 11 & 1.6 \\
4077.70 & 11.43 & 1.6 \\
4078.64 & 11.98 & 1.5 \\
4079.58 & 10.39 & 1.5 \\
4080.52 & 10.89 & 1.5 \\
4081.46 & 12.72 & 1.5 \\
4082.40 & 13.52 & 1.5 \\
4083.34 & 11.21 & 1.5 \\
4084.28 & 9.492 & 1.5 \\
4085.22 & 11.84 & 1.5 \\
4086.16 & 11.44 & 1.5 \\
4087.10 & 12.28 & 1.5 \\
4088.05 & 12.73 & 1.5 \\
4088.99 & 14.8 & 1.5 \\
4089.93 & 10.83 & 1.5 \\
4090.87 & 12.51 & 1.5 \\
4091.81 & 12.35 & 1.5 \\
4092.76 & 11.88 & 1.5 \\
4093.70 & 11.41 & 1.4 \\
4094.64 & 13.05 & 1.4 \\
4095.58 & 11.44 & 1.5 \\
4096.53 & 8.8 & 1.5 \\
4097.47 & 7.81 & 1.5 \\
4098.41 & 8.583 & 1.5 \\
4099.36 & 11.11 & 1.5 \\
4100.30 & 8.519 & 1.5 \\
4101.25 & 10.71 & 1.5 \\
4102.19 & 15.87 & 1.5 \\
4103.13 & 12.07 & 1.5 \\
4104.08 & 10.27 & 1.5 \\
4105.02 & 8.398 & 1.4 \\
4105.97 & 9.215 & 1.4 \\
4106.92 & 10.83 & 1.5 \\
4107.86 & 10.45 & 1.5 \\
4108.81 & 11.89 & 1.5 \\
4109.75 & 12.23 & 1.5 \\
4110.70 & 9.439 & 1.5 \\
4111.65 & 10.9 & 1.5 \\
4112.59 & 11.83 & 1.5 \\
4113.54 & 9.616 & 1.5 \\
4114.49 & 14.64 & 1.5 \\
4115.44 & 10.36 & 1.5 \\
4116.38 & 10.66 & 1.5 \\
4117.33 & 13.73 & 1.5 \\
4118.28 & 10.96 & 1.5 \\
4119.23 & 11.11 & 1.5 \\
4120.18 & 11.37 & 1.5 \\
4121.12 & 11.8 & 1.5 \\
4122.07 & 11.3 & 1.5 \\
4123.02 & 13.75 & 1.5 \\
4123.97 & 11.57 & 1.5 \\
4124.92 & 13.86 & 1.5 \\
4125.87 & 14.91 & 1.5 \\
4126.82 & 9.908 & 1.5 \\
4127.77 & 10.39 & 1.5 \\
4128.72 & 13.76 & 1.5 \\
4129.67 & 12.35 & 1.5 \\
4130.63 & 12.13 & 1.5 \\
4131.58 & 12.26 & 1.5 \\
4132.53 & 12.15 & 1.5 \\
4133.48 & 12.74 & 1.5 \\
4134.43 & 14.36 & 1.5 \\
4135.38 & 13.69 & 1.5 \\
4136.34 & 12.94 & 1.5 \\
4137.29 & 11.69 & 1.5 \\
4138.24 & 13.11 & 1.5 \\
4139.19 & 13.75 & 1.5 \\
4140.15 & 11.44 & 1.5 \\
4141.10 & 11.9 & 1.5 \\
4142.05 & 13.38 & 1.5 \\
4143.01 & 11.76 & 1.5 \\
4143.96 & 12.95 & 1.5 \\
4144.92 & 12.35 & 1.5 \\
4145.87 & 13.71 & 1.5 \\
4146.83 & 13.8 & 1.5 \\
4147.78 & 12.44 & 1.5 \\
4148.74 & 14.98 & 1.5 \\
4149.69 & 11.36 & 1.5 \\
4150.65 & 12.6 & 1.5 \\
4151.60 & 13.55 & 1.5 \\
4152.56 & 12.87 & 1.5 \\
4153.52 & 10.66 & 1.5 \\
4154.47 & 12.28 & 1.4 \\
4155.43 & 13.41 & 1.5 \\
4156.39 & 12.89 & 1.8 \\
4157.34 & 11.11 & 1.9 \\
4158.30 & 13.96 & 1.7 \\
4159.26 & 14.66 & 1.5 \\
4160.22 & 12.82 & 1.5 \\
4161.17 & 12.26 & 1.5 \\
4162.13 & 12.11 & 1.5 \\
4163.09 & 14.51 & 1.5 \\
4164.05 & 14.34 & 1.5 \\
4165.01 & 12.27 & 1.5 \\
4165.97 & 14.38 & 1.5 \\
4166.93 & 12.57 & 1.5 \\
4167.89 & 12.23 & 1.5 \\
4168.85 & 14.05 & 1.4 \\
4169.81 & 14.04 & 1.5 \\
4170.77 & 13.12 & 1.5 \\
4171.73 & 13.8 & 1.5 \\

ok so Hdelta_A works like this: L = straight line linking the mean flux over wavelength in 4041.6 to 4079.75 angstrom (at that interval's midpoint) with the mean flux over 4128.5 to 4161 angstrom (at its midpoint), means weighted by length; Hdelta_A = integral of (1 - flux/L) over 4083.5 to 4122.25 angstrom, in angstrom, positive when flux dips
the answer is 4.60 angstrom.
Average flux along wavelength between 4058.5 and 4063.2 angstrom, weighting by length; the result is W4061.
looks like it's 13.5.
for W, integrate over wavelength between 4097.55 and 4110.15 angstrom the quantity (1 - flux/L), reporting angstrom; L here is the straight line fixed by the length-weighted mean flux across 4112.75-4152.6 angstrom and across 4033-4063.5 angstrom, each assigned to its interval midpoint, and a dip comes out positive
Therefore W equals 1.9 angstrom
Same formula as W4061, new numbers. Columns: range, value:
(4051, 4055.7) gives 12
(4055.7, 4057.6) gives 13.8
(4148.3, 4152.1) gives 13.1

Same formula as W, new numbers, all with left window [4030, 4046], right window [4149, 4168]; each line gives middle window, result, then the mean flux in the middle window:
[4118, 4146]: 0.6 angstrom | 12.4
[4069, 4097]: 0.9 angstrom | 12.1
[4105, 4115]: 1.3 angstrom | 11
